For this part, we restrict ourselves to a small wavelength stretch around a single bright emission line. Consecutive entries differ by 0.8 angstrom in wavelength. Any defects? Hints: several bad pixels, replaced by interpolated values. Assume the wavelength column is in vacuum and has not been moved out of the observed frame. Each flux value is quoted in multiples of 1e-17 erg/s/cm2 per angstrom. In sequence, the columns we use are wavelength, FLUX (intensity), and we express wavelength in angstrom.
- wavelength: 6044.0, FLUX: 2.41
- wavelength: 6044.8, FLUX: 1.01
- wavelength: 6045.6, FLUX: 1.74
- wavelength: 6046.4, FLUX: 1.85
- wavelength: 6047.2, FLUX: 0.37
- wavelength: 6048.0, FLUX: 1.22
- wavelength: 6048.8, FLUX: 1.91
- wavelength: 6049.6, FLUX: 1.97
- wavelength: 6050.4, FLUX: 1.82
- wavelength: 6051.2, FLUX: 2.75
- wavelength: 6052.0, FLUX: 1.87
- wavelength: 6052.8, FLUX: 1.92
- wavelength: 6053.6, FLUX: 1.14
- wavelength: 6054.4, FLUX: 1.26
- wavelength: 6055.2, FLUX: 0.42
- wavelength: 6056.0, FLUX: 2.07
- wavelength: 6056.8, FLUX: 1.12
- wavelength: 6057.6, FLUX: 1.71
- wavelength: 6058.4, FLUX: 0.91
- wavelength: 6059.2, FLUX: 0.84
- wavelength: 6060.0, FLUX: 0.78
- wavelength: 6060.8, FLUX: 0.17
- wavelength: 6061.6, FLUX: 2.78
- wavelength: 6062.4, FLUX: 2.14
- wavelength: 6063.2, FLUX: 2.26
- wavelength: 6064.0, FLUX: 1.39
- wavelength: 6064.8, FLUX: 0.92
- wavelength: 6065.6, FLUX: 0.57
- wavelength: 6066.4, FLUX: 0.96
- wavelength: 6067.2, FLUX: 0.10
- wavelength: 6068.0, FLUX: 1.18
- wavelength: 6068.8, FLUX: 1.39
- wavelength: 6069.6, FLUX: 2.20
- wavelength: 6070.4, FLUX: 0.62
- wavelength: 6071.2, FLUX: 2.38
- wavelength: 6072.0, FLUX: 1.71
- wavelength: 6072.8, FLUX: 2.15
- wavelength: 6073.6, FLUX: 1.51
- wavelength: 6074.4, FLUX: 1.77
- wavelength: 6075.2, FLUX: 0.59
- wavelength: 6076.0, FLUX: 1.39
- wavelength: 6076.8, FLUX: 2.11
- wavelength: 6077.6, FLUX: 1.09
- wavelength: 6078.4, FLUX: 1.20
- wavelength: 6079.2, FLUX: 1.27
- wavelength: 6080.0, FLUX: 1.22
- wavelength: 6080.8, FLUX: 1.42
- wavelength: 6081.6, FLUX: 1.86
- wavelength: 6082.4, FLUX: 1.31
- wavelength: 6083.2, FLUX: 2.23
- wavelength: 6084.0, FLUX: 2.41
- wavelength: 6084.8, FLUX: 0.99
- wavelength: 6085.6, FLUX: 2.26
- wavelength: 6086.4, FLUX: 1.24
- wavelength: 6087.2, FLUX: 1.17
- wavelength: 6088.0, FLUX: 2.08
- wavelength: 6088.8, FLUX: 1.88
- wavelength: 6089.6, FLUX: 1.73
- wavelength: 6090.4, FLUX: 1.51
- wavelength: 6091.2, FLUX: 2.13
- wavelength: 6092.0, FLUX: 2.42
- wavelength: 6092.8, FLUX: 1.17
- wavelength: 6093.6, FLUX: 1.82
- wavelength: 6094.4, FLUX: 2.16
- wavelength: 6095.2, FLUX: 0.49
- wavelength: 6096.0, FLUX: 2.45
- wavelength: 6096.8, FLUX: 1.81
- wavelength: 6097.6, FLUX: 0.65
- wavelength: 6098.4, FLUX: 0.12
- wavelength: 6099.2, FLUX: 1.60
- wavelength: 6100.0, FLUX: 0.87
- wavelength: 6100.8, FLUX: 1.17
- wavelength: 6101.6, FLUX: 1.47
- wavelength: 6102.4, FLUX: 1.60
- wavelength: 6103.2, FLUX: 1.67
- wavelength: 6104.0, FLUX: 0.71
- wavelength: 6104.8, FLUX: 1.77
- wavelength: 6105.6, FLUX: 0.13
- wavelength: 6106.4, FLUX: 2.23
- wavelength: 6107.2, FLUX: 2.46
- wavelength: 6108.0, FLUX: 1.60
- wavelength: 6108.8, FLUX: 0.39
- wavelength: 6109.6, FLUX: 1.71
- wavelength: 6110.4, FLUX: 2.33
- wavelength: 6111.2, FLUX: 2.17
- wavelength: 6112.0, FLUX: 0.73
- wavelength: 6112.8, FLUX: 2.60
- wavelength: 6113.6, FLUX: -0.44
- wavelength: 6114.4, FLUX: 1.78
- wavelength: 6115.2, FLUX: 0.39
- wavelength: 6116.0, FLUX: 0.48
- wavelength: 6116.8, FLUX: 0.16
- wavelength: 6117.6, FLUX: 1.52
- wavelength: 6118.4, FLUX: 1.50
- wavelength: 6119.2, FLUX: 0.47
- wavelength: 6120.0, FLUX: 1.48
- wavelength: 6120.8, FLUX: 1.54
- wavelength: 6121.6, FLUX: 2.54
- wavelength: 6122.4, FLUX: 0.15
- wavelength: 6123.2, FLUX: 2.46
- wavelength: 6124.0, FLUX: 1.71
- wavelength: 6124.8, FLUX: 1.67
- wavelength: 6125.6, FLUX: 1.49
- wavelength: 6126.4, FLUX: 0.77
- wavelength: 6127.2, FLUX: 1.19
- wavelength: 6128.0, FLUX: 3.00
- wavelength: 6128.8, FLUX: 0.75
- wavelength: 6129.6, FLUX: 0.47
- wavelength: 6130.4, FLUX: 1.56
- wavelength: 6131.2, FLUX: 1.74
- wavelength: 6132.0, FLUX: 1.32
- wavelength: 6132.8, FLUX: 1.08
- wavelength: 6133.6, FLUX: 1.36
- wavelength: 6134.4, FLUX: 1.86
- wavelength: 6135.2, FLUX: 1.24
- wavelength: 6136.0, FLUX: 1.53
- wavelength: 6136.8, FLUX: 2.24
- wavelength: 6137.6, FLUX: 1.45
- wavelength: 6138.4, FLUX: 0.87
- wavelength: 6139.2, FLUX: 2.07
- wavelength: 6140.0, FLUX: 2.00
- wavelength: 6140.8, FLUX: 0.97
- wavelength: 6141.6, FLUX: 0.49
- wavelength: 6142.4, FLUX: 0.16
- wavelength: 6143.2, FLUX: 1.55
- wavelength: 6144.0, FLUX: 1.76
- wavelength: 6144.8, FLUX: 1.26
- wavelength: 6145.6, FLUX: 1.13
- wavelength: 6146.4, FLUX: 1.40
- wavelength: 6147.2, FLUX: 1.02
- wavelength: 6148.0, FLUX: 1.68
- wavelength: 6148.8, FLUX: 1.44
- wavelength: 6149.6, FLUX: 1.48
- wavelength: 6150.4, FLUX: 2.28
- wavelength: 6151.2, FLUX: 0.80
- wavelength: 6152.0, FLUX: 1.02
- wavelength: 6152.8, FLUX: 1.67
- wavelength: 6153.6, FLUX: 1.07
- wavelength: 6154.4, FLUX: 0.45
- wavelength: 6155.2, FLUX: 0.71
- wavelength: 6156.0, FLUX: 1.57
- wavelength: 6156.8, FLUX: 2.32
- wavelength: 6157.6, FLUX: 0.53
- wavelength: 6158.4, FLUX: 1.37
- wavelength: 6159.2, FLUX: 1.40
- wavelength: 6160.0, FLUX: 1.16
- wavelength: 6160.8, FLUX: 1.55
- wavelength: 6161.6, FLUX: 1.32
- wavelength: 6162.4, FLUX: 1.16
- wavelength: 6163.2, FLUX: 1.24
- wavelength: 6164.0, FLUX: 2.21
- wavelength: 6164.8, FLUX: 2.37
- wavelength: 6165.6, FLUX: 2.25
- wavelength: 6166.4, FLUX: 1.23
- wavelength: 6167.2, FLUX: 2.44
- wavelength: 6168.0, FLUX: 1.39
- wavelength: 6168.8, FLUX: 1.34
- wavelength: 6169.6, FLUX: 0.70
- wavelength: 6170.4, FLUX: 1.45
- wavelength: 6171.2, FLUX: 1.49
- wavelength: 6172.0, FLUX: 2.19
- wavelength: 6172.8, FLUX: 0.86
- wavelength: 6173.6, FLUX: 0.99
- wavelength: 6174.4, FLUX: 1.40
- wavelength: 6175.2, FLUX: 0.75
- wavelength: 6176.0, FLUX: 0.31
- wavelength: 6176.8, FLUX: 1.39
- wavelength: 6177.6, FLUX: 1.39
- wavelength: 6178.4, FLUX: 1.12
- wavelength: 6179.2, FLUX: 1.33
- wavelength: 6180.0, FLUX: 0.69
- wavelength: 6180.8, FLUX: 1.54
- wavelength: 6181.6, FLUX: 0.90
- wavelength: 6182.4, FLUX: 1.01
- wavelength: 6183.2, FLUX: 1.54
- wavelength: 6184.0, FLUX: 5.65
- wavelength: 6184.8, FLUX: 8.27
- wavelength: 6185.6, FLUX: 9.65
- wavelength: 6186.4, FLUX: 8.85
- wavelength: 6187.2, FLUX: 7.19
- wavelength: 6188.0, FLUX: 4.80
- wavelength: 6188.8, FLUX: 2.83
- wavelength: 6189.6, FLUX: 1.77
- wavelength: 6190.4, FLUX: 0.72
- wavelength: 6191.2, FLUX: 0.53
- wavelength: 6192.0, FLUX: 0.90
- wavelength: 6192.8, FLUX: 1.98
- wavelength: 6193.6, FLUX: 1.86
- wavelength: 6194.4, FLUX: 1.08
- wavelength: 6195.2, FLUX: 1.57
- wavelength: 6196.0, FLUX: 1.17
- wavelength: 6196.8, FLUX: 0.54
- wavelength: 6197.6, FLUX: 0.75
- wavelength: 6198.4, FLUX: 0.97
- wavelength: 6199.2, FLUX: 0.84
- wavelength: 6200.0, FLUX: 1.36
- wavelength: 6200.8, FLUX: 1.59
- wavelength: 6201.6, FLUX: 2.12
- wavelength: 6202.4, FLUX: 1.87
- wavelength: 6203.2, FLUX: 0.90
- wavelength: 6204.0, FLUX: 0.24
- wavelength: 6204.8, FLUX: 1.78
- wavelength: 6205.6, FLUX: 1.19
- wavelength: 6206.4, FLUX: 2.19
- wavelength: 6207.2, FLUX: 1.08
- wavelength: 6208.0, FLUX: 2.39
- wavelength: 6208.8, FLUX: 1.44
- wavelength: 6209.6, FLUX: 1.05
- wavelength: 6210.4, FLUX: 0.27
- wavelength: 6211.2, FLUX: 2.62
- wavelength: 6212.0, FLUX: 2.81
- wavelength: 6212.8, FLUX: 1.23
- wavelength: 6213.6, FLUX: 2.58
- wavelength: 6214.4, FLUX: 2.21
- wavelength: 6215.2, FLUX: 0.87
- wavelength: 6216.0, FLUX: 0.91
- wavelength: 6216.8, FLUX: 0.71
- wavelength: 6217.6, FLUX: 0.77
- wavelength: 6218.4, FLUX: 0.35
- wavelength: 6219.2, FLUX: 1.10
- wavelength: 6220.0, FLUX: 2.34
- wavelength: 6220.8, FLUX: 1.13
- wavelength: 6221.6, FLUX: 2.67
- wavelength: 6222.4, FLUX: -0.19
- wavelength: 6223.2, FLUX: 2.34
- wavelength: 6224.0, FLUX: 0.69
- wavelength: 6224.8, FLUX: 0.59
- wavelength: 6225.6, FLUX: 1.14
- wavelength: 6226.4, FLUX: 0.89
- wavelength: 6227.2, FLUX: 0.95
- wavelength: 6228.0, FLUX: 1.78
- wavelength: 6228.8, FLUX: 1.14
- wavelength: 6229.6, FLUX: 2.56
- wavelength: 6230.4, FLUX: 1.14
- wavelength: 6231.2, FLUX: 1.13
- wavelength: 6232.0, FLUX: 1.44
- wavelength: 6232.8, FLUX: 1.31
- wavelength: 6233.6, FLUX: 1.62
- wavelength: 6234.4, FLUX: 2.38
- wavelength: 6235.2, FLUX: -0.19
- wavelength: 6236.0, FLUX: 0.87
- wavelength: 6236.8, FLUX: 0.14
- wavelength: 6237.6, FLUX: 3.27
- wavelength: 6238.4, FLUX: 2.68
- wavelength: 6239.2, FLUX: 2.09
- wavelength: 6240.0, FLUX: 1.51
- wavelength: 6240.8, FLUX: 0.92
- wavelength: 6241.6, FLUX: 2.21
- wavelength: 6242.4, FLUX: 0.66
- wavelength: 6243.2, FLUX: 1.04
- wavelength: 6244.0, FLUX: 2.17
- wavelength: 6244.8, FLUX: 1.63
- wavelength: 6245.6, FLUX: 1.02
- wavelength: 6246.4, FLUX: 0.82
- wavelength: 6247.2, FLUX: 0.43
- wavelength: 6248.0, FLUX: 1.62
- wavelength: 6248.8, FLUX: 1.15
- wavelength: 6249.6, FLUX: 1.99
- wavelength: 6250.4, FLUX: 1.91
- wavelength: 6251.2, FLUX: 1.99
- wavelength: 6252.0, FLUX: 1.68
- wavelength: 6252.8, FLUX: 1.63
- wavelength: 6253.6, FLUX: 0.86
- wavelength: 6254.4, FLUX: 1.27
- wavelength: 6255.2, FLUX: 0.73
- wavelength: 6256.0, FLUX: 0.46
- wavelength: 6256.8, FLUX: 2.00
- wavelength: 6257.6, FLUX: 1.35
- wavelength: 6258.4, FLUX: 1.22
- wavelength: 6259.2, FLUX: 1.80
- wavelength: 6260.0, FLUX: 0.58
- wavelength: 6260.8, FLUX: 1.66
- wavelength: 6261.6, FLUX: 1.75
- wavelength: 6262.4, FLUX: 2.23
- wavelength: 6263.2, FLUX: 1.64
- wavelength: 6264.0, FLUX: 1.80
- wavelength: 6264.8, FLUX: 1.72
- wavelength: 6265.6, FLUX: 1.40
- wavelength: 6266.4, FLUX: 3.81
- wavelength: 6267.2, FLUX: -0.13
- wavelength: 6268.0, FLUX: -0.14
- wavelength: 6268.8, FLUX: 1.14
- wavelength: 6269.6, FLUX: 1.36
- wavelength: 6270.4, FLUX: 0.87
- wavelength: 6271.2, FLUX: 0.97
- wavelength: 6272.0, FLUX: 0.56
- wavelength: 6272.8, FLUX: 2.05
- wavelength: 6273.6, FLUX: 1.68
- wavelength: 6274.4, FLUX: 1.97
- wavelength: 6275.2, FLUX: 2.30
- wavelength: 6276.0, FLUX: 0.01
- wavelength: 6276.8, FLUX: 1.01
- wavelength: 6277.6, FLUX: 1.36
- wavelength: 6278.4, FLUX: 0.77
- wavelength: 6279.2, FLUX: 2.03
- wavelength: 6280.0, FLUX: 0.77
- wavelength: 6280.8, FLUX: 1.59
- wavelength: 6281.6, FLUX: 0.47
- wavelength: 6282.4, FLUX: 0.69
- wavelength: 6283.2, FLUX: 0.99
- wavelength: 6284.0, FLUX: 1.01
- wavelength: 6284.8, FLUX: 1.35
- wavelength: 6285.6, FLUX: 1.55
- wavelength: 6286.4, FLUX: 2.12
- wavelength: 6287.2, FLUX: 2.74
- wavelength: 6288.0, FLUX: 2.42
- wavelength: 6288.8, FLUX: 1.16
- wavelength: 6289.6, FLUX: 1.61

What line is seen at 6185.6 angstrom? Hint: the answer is H-beta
